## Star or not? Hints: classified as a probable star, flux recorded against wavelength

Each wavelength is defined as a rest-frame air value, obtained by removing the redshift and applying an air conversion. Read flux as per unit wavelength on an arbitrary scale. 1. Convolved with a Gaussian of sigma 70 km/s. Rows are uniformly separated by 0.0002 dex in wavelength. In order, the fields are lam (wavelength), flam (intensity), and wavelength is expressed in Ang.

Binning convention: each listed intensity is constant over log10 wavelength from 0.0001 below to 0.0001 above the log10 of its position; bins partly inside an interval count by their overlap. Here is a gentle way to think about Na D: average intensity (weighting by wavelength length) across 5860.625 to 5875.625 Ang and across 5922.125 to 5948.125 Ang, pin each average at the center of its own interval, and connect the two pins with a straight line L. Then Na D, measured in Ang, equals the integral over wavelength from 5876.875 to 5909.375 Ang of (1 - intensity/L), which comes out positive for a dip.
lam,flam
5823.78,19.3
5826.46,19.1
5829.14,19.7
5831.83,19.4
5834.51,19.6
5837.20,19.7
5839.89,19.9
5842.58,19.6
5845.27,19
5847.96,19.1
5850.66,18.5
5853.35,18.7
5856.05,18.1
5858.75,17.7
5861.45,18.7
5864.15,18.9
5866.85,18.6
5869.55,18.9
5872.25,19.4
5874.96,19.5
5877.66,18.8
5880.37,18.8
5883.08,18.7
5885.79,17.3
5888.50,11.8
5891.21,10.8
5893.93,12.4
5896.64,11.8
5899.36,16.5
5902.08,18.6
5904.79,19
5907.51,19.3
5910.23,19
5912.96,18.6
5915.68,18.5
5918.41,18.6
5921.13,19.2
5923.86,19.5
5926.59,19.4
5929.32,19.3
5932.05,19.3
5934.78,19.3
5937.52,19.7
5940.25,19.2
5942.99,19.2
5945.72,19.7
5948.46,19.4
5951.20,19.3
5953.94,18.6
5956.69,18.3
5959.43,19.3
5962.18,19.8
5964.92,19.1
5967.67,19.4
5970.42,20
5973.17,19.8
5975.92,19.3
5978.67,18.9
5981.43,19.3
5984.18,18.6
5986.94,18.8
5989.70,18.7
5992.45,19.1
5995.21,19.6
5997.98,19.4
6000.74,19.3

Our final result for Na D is 5.1 Ang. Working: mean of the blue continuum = 19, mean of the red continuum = 19.4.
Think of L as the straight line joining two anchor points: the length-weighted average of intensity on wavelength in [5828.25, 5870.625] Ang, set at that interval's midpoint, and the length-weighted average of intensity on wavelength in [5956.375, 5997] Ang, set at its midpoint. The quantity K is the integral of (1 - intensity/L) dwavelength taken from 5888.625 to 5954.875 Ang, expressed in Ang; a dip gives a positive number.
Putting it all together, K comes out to 4.0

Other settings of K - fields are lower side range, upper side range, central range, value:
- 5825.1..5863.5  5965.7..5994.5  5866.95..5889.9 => 1.40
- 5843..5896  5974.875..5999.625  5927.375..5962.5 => -1.39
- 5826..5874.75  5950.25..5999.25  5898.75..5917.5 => 0.51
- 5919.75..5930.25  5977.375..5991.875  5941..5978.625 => -0.46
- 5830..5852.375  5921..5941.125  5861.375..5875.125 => 0.26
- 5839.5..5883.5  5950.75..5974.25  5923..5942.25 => -0.22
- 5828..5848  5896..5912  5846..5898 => 3.90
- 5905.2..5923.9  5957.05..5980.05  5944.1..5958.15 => 0.13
